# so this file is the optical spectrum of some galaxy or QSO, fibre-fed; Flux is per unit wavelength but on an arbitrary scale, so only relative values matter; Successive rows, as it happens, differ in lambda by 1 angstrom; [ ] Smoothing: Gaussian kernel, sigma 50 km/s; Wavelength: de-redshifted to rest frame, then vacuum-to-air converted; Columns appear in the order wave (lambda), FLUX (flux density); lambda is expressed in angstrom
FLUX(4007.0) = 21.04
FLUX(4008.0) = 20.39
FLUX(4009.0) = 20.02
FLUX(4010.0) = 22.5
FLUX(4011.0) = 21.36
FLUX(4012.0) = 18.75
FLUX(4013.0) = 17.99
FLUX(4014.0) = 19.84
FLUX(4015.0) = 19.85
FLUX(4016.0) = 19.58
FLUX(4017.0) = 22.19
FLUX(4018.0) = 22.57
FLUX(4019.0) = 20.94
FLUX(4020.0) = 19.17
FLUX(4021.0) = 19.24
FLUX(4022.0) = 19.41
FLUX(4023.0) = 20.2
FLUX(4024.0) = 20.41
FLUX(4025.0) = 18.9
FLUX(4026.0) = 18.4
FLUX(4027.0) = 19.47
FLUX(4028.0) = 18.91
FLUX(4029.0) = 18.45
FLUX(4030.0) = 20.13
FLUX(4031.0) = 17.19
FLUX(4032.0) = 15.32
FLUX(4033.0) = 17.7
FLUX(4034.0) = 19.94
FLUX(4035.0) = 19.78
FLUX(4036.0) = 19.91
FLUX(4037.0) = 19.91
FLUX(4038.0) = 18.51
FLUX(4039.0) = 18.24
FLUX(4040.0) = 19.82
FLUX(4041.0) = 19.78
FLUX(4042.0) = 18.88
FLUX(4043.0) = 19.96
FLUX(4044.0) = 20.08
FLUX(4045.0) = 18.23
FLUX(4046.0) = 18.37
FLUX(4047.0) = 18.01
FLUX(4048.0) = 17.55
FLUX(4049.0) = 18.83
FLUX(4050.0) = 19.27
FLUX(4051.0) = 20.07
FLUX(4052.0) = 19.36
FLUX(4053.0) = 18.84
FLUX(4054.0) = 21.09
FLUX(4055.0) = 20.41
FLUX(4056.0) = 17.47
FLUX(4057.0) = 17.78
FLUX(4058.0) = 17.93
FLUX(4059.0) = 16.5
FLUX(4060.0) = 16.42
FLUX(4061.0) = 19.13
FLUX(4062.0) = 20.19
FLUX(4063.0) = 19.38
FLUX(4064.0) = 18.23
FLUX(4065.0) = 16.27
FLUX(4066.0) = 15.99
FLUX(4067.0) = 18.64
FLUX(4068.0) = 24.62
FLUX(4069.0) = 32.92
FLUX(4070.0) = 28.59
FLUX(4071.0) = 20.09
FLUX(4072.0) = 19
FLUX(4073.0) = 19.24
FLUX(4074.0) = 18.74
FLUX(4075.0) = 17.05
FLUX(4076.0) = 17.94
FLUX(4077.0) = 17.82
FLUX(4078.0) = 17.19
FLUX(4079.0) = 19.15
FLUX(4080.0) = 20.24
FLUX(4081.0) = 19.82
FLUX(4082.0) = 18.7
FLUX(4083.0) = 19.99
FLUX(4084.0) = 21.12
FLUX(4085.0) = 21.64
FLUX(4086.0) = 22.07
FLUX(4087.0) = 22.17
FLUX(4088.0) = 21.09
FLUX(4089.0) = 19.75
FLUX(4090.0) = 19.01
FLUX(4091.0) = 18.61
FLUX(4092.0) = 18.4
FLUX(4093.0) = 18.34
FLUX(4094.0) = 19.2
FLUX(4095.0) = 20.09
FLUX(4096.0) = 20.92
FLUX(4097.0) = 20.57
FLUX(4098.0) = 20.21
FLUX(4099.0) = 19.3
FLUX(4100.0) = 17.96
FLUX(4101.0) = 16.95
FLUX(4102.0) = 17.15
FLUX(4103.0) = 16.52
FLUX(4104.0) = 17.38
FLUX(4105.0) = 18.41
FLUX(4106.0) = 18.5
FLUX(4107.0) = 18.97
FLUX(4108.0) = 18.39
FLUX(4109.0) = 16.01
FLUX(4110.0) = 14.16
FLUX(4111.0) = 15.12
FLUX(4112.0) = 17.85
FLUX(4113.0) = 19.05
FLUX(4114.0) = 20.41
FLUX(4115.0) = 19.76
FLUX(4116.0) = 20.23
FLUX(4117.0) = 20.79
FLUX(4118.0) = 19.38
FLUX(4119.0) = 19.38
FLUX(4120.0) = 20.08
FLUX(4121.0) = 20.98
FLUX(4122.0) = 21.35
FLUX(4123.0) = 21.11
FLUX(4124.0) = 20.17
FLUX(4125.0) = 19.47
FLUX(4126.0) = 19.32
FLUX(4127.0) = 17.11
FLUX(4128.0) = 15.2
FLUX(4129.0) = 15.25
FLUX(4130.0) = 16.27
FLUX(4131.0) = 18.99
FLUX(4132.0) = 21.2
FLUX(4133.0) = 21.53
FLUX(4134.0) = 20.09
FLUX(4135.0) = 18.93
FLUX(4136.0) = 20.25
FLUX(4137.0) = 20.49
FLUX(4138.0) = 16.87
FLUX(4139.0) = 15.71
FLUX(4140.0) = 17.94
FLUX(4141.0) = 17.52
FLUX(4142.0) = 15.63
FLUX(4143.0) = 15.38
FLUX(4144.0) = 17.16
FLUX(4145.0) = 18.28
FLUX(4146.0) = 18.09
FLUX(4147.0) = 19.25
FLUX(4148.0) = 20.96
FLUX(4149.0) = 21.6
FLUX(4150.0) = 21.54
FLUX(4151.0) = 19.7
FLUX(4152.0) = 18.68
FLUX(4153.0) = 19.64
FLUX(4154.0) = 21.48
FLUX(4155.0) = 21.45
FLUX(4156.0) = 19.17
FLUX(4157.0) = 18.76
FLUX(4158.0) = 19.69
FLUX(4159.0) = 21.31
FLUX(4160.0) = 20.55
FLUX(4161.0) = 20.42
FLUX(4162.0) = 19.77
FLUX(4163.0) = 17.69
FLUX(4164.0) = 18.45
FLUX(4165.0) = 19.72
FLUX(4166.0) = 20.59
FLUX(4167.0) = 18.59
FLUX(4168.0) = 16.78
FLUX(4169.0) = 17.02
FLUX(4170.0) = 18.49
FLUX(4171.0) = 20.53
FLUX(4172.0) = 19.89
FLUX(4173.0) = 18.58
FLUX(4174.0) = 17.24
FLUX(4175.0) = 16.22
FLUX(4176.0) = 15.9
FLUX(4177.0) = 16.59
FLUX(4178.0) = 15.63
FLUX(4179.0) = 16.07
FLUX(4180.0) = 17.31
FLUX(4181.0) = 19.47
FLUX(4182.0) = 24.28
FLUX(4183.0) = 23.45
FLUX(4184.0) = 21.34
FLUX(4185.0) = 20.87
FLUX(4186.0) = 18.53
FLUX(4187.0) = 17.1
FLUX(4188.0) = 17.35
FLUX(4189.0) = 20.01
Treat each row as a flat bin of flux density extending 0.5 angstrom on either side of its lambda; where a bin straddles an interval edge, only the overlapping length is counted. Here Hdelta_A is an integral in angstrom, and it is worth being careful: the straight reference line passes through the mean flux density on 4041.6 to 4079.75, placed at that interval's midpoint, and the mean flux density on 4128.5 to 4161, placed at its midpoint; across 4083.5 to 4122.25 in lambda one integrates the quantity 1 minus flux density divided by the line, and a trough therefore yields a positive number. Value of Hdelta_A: 0.1 angstrom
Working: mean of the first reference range 19.4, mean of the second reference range 19.1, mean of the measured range 19.1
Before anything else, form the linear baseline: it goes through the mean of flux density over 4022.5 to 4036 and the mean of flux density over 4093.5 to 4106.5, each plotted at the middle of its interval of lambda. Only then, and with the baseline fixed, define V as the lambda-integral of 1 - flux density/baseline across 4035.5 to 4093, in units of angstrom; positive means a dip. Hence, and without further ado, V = -2.3 angstrom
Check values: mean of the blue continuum 18.9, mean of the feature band 19.5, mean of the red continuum 18.7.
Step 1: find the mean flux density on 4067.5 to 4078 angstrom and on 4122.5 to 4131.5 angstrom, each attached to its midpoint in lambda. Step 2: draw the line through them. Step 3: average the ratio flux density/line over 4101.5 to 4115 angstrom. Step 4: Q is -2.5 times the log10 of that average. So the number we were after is 0.095 mag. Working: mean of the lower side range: 21.4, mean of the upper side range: 18.1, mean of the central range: 17.6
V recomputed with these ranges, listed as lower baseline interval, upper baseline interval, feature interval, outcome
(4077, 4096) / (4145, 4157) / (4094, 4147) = 3.60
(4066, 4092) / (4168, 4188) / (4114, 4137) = 0.16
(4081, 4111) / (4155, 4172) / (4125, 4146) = 1.28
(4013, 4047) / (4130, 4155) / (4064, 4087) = -1.31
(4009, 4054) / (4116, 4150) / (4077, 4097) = -0.75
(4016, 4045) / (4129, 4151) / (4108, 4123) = -0.09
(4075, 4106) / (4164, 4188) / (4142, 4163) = -0.76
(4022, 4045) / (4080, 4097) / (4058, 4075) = -0.35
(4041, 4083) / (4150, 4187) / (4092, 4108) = 0.52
